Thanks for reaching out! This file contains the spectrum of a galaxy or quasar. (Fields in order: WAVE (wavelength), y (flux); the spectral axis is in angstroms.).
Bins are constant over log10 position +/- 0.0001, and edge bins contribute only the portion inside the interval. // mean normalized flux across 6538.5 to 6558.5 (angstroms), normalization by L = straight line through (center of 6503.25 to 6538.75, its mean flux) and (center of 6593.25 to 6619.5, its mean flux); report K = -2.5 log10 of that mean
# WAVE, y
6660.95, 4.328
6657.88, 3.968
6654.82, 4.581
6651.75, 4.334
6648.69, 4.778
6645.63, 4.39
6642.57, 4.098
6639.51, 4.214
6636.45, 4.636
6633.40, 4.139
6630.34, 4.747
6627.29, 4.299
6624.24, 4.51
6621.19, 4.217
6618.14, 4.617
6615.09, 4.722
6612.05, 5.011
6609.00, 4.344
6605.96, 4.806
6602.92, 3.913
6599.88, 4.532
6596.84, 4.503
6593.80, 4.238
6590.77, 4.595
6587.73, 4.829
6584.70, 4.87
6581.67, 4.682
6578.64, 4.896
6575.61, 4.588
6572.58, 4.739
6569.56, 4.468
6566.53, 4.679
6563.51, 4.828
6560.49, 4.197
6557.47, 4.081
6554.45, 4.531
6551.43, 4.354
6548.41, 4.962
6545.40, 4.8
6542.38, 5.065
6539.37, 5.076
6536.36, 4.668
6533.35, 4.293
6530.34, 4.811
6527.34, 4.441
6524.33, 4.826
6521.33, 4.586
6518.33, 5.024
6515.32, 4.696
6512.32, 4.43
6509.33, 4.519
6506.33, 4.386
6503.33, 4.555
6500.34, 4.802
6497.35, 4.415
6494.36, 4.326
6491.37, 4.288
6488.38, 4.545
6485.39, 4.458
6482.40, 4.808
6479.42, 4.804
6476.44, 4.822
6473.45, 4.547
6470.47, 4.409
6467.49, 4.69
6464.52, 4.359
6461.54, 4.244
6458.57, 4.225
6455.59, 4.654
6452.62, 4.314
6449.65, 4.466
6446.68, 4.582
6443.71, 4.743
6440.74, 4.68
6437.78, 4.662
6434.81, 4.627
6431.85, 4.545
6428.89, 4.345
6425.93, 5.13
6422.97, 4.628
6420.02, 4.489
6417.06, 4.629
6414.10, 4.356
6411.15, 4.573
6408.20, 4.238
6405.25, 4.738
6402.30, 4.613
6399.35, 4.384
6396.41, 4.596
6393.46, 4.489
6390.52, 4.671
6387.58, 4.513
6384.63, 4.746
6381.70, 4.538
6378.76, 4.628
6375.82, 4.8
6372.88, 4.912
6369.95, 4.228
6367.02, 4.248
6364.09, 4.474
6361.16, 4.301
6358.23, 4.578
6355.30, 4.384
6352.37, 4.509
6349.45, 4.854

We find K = -0.025 mag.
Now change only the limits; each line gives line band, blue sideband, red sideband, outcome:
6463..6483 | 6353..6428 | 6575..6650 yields -0.02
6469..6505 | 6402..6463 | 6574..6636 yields 0.00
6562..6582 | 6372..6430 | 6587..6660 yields -0.05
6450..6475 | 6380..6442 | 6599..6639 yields 0.03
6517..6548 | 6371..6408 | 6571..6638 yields -0.04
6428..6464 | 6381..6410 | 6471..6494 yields 0.02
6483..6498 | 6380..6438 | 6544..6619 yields 0.04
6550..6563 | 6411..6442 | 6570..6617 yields 0.07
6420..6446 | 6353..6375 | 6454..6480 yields -0.04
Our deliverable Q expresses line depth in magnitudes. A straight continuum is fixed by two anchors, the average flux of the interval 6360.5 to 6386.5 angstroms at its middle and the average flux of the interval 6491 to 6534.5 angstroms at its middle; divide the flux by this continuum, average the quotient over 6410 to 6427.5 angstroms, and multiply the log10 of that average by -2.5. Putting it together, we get -0.02 mag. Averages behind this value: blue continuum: 4.55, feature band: 4.63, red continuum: 4.57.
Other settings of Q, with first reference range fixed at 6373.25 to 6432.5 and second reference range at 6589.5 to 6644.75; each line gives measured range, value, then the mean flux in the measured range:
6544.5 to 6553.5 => -0.05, 4.69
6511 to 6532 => -0.04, 4.69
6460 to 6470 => 0.03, 4.43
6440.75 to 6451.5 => -0.01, 4.6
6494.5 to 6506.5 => 0.00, 4.53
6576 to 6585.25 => -0.07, 4.78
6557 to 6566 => 0.01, 4.44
